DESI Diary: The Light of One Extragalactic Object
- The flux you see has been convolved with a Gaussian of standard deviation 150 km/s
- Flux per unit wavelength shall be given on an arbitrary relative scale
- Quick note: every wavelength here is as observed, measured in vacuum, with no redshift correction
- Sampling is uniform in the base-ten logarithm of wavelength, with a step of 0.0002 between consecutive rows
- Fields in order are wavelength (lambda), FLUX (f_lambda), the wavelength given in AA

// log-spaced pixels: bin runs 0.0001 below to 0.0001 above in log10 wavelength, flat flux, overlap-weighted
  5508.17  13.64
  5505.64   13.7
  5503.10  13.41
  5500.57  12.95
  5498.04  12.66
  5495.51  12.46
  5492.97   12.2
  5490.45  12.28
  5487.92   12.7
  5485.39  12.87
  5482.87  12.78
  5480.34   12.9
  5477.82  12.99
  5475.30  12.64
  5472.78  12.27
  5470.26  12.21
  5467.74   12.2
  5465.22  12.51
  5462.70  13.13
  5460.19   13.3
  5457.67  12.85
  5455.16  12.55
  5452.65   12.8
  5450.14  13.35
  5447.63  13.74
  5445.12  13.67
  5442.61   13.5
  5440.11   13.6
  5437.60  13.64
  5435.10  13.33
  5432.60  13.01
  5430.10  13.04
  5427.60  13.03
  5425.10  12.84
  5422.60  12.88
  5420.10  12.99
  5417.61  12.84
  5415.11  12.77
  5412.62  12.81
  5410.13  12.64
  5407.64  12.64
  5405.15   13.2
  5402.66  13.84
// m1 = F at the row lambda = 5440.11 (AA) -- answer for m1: 13.6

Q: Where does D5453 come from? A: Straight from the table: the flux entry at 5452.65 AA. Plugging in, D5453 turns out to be 12.8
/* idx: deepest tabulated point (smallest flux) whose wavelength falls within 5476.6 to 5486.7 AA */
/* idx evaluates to 12.78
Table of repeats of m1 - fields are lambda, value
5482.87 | 12.78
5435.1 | 13.33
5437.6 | 13.64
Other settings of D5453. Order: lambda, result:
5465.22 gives 12.51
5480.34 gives 12.9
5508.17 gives 13.64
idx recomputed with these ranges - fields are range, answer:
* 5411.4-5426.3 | 12.77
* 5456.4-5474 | 12.2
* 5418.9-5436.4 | 12.84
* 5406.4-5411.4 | 12.64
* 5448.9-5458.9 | 12.55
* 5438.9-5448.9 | 13.5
